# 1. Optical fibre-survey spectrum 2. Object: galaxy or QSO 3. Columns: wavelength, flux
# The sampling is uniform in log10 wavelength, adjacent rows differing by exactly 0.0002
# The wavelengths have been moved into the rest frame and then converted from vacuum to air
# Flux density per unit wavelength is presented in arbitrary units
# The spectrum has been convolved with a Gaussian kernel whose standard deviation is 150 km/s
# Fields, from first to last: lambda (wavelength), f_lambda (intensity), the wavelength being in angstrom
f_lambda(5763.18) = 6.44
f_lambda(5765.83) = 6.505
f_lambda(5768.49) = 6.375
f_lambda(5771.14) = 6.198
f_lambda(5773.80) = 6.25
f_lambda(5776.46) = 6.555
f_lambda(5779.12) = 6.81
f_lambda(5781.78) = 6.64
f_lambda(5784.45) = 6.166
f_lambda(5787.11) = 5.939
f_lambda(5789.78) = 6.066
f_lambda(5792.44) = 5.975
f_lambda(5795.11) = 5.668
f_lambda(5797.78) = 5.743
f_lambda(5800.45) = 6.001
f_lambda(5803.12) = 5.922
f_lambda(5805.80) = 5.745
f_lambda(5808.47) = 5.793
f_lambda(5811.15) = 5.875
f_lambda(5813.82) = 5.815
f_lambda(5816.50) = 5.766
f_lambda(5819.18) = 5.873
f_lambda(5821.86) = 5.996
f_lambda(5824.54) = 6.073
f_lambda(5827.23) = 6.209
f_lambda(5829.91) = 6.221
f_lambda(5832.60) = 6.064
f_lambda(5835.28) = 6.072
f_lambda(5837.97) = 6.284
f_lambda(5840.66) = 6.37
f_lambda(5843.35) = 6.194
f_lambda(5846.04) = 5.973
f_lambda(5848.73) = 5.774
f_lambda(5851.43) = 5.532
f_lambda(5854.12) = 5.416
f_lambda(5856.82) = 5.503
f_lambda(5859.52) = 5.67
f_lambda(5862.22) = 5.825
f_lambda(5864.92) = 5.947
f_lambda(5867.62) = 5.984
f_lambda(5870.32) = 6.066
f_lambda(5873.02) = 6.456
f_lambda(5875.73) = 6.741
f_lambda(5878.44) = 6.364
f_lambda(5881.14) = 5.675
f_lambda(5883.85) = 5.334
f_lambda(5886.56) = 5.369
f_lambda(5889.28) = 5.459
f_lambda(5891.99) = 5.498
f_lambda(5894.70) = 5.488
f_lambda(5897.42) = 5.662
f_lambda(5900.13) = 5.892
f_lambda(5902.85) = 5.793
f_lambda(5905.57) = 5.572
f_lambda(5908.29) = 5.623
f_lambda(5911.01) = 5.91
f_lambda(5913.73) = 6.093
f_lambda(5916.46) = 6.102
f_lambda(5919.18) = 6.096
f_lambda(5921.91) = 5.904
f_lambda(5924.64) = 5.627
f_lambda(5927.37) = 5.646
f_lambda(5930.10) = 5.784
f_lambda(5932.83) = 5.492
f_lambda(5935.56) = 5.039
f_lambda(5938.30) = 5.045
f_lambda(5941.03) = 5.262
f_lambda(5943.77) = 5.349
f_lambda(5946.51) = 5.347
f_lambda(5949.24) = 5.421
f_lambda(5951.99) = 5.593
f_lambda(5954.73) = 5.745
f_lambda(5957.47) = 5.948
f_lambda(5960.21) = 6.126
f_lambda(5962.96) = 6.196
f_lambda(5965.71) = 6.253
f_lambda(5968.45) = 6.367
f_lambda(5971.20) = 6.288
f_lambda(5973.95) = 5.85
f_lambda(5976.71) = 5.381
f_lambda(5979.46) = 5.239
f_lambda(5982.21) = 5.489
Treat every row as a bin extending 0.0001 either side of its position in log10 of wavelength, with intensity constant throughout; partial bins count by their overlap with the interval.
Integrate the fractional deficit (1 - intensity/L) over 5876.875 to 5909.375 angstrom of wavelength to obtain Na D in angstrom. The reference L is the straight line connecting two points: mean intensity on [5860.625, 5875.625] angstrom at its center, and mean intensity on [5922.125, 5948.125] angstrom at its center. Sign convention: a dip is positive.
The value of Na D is 1.11 angstrom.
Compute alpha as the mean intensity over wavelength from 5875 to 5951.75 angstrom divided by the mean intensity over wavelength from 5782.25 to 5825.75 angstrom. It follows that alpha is 0.96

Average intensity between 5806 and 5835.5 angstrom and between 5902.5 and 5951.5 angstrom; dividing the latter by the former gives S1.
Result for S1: 0.9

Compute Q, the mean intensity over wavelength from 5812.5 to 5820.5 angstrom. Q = 5.82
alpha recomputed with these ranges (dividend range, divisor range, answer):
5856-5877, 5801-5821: 1.03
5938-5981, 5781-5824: 0.97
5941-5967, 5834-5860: 0.98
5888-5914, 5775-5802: 0.92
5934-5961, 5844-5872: 0.95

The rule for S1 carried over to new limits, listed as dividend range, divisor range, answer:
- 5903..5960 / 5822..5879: 0.94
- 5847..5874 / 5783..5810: 0.98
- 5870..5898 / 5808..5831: 0.98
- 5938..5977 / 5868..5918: 0.99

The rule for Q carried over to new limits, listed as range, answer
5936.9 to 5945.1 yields 5.21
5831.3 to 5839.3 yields 6.14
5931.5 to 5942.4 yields 5.21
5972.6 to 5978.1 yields 5.61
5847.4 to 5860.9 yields 5.58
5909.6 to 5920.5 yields 6.05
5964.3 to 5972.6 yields 6.3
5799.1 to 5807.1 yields 5.89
